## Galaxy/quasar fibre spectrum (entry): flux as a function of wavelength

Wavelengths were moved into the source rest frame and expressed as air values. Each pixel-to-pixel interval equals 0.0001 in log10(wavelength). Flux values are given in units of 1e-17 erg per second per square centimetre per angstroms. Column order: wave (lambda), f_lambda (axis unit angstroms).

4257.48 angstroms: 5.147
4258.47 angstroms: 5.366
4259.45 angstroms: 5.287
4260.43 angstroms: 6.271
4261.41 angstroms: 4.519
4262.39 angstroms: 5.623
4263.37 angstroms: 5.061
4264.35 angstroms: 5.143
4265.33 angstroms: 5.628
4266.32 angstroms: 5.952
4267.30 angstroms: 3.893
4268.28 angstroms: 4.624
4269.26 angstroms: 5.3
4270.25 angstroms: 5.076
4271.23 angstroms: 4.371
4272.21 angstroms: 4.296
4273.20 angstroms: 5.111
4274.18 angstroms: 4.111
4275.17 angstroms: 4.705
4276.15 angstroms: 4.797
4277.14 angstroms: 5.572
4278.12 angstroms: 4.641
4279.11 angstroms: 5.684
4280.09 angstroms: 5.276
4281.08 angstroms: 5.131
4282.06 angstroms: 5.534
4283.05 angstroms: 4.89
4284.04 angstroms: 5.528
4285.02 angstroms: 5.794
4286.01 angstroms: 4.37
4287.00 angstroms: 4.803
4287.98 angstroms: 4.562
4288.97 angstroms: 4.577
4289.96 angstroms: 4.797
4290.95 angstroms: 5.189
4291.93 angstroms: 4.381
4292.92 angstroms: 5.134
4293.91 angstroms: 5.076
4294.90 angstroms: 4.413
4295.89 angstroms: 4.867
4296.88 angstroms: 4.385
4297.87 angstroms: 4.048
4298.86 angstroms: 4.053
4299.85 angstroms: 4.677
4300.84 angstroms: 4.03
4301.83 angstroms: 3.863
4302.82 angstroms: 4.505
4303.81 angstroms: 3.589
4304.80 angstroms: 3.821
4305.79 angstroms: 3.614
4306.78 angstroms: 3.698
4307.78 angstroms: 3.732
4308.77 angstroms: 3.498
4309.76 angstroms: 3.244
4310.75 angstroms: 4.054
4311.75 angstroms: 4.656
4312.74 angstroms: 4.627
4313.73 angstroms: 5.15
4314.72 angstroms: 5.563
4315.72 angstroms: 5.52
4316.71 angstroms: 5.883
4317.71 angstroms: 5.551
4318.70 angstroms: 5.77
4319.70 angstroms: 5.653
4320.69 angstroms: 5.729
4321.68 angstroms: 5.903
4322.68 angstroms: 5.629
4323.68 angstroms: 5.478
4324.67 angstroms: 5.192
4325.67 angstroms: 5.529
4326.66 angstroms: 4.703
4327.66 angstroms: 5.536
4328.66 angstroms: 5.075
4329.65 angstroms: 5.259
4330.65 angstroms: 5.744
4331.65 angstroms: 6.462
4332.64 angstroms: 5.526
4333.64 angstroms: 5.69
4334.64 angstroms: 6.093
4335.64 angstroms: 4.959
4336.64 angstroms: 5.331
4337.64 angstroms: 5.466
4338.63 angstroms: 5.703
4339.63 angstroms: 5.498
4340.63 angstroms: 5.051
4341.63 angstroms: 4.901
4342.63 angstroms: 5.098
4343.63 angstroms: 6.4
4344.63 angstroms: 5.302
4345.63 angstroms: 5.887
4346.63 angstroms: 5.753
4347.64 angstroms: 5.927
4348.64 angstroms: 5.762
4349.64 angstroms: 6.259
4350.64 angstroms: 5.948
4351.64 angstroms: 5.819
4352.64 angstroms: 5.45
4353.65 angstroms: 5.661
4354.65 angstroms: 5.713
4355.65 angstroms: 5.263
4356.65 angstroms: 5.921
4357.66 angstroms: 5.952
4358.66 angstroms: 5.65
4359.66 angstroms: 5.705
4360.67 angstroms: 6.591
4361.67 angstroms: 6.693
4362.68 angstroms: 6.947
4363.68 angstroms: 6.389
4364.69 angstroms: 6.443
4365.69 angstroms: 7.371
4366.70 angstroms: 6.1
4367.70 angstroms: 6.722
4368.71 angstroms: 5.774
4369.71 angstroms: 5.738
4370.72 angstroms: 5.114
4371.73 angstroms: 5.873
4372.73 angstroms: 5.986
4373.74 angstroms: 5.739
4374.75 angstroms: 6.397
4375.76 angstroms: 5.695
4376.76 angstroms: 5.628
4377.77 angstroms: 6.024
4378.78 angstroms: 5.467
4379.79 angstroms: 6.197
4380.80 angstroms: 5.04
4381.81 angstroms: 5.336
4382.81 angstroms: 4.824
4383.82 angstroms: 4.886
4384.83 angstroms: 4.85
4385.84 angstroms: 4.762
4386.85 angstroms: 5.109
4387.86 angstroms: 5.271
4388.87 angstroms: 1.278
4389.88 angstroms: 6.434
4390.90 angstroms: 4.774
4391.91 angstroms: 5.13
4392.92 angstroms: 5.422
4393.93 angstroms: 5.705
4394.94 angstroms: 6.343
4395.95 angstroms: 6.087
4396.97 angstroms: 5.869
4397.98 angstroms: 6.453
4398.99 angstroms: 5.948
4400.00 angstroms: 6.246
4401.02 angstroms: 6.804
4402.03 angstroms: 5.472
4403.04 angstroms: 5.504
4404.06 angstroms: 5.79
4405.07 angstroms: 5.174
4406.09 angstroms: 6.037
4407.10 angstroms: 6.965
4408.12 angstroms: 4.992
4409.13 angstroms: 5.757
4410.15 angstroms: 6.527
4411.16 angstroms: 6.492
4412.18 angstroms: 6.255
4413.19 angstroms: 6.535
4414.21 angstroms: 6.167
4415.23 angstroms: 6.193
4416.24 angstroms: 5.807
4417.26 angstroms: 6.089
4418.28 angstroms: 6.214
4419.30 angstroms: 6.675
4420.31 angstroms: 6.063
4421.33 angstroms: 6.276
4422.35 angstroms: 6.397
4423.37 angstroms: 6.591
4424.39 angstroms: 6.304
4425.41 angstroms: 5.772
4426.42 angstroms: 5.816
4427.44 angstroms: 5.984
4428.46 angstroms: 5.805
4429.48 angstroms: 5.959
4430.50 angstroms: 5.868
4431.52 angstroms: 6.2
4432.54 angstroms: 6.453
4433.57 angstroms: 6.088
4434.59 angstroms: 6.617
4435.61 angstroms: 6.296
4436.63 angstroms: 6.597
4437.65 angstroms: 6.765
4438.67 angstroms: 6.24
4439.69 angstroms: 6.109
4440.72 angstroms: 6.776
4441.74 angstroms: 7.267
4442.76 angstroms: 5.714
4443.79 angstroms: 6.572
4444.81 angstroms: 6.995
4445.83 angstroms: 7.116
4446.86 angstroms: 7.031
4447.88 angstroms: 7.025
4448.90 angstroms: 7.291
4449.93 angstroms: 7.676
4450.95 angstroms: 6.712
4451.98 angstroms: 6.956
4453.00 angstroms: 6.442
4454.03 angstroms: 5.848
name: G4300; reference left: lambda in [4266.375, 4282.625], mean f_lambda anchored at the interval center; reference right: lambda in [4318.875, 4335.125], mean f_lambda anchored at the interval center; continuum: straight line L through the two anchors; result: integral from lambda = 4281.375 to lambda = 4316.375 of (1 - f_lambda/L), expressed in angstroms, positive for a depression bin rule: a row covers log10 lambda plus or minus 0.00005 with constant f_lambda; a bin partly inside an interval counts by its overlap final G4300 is 4.6 angstroms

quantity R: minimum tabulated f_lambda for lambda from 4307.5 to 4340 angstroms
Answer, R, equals 3.244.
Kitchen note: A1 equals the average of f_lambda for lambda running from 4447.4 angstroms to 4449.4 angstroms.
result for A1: 7.17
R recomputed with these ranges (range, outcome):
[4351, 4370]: 5.263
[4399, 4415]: 4.992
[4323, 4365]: 4.703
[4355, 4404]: 1.278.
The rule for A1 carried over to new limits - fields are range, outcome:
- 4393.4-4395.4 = 6.02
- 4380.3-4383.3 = 5.08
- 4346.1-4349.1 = 5.8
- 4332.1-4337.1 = 5.53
